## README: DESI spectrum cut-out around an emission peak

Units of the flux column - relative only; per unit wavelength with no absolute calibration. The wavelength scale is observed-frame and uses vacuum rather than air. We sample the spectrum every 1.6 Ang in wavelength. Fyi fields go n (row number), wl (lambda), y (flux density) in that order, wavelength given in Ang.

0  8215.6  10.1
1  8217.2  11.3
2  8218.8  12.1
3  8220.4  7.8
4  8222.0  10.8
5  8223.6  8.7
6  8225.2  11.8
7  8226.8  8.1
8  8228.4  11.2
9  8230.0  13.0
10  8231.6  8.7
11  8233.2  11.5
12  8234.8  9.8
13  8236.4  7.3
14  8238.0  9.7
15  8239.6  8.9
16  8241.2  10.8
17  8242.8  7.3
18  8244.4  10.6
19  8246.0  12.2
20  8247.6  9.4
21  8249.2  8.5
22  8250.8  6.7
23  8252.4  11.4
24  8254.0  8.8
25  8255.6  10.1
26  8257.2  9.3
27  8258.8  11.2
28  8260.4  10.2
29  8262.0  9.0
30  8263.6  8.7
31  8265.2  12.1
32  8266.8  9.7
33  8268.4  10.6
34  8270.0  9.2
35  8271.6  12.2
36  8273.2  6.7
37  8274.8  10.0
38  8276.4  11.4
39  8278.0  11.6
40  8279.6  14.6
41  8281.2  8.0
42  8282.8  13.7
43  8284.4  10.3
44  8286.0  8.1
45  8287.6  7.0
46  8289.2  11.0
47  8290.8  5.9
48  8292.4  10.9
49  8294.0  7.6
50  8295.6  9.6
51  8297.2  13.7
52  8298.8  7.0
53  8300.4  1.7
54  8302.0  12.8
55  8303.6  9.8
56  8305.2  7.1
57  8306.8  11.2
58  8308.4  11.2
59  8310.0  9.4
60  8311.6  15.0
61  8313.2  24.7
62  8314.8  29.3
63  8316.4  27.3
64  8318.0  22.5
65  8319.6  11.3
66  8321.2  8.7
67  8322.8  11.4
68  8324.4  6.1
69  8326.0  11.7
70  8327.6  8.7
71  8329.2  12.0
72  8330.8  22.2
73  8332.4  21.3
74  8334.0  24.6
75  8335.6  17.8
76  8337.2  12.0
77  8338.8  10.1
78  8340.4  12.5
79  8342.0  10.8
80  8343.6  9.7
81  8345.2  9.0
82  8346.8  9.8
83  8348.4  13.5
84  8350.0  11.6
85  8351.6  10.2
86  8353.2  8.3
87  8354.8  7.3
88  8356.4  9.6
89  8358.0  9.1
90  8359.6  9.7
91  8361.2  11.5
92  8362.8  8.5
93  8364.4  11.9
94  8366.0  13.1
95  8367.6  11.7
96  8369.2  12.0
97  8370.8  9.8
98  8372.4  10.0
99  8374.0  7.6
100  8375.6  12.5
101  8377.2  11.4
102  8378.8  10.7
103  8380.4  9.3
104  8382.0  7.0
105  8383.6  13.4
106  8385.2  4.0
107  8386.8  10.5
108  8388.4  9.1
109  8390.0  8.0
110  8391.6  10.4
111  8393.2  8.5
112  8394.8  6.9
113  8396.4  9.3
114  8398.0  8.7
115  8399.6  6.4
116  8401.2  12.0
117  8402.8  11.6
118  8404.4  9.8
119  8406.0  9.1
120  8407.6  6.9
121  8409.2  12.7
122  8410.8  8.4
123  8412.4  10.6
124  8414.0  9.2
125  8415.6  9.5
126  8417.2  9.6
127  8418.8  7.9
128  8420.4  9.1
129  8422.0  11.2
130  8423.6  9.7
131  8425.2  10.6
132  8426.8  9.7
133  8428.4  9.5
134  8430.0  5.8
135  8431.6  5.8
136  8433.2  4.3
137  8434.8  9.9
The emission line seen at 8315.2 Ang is [S II]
